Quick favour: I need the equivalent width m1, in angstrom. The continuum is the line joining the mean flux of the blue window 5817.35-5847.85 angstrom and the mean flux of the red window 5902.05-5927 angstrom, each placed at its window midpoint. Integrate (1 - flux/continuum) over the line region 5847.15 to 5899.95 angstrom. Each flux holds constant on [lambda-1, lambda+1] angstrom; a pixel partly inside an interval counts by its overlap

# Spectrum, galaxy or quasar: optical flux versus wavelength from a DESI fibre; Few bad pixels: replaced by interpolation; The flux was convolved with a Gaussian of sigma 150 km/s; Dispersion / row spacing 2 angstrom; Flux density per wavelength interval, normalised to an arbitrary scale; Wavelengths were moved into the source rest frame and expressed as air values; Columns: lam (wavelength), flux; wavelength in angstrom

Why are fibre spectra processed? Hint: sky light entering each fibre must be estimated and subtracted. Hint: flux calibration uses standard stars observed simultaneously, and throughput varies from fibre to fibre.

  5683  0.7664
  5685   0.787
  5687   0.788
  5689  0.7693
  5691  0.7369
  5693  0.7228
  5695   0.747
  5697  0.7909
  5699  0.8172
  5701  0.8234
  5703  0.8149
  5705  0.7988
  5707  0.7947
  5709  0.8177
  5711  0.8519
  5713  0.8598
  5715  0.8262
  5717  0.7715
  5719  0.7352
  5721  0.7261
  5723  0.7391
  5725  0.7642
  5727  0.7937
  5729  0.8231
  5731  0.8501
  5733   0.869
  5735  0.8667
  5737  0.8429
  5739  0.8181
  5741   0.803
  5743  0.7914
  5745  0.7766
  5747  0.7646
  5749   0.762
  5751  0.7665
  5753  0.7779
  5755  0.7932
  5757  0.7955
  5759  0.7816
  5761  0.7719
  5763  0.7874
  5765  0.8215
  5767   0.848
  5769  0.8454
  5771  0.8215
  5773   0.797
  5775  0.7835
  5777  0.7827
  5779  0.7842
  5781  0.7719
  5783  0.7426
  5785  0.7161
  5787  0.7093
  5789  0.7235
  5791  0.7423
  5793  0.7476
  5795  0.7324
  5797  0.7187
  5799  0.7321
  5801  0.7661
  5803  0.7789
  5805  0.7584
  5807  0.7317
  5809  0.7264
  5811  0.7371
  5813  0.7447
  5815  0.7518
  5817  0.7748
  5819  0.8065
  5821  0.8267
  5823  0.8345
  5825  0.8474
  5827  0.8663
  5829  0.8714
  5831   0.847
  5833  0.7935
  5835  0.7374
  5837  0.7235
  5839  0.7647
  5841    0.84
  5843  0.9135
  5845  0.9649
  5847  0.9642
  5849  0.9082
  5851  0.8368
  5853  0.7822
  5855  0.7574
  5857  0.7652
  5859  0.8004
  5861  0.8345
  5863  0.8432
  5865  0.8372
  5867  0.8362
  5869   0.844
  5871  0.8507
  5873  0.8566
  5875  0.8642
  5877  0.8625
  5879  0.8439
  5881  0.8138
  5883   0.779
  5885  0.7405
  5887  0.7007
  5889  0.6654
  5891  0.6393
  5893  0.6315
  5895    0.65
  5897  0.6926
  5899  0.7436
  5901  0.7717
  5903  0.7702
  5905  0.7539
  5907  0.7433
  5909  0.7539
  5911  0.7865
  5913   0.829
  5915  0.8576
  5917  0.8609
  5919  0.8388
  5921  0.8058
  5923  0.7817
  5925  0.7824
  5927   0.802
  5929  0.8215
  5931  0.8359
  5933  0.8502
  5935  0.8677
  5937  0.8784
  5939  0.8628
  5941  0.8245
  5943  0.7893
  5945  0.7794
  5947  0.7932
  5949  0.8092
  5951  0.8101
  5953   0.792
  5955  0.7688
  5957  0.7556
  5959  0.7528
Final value 2.03 angstrom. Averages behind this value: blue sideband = 0.838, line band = 0.787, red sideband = 0.797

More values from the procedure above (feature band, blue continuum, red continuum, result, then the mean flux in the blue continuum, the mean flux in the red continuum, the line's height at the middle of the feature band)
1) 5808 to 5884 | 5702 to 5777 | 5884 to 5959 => -3.3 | 0.801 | 0.779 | 0.788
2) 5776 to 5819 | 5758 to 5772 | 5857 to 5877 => 3.8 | 0.811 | 0.838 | 0.82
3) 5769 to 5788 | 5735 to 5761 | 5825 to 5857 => 0.8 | 0.792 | 0.836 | 0.806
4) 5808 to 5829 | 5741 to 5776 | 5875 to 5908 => -0.7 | 0.794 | 0.741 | 0.77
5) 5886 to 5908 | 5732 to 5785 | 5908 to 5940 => 3.1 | 0.797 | 0.826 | 0.821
